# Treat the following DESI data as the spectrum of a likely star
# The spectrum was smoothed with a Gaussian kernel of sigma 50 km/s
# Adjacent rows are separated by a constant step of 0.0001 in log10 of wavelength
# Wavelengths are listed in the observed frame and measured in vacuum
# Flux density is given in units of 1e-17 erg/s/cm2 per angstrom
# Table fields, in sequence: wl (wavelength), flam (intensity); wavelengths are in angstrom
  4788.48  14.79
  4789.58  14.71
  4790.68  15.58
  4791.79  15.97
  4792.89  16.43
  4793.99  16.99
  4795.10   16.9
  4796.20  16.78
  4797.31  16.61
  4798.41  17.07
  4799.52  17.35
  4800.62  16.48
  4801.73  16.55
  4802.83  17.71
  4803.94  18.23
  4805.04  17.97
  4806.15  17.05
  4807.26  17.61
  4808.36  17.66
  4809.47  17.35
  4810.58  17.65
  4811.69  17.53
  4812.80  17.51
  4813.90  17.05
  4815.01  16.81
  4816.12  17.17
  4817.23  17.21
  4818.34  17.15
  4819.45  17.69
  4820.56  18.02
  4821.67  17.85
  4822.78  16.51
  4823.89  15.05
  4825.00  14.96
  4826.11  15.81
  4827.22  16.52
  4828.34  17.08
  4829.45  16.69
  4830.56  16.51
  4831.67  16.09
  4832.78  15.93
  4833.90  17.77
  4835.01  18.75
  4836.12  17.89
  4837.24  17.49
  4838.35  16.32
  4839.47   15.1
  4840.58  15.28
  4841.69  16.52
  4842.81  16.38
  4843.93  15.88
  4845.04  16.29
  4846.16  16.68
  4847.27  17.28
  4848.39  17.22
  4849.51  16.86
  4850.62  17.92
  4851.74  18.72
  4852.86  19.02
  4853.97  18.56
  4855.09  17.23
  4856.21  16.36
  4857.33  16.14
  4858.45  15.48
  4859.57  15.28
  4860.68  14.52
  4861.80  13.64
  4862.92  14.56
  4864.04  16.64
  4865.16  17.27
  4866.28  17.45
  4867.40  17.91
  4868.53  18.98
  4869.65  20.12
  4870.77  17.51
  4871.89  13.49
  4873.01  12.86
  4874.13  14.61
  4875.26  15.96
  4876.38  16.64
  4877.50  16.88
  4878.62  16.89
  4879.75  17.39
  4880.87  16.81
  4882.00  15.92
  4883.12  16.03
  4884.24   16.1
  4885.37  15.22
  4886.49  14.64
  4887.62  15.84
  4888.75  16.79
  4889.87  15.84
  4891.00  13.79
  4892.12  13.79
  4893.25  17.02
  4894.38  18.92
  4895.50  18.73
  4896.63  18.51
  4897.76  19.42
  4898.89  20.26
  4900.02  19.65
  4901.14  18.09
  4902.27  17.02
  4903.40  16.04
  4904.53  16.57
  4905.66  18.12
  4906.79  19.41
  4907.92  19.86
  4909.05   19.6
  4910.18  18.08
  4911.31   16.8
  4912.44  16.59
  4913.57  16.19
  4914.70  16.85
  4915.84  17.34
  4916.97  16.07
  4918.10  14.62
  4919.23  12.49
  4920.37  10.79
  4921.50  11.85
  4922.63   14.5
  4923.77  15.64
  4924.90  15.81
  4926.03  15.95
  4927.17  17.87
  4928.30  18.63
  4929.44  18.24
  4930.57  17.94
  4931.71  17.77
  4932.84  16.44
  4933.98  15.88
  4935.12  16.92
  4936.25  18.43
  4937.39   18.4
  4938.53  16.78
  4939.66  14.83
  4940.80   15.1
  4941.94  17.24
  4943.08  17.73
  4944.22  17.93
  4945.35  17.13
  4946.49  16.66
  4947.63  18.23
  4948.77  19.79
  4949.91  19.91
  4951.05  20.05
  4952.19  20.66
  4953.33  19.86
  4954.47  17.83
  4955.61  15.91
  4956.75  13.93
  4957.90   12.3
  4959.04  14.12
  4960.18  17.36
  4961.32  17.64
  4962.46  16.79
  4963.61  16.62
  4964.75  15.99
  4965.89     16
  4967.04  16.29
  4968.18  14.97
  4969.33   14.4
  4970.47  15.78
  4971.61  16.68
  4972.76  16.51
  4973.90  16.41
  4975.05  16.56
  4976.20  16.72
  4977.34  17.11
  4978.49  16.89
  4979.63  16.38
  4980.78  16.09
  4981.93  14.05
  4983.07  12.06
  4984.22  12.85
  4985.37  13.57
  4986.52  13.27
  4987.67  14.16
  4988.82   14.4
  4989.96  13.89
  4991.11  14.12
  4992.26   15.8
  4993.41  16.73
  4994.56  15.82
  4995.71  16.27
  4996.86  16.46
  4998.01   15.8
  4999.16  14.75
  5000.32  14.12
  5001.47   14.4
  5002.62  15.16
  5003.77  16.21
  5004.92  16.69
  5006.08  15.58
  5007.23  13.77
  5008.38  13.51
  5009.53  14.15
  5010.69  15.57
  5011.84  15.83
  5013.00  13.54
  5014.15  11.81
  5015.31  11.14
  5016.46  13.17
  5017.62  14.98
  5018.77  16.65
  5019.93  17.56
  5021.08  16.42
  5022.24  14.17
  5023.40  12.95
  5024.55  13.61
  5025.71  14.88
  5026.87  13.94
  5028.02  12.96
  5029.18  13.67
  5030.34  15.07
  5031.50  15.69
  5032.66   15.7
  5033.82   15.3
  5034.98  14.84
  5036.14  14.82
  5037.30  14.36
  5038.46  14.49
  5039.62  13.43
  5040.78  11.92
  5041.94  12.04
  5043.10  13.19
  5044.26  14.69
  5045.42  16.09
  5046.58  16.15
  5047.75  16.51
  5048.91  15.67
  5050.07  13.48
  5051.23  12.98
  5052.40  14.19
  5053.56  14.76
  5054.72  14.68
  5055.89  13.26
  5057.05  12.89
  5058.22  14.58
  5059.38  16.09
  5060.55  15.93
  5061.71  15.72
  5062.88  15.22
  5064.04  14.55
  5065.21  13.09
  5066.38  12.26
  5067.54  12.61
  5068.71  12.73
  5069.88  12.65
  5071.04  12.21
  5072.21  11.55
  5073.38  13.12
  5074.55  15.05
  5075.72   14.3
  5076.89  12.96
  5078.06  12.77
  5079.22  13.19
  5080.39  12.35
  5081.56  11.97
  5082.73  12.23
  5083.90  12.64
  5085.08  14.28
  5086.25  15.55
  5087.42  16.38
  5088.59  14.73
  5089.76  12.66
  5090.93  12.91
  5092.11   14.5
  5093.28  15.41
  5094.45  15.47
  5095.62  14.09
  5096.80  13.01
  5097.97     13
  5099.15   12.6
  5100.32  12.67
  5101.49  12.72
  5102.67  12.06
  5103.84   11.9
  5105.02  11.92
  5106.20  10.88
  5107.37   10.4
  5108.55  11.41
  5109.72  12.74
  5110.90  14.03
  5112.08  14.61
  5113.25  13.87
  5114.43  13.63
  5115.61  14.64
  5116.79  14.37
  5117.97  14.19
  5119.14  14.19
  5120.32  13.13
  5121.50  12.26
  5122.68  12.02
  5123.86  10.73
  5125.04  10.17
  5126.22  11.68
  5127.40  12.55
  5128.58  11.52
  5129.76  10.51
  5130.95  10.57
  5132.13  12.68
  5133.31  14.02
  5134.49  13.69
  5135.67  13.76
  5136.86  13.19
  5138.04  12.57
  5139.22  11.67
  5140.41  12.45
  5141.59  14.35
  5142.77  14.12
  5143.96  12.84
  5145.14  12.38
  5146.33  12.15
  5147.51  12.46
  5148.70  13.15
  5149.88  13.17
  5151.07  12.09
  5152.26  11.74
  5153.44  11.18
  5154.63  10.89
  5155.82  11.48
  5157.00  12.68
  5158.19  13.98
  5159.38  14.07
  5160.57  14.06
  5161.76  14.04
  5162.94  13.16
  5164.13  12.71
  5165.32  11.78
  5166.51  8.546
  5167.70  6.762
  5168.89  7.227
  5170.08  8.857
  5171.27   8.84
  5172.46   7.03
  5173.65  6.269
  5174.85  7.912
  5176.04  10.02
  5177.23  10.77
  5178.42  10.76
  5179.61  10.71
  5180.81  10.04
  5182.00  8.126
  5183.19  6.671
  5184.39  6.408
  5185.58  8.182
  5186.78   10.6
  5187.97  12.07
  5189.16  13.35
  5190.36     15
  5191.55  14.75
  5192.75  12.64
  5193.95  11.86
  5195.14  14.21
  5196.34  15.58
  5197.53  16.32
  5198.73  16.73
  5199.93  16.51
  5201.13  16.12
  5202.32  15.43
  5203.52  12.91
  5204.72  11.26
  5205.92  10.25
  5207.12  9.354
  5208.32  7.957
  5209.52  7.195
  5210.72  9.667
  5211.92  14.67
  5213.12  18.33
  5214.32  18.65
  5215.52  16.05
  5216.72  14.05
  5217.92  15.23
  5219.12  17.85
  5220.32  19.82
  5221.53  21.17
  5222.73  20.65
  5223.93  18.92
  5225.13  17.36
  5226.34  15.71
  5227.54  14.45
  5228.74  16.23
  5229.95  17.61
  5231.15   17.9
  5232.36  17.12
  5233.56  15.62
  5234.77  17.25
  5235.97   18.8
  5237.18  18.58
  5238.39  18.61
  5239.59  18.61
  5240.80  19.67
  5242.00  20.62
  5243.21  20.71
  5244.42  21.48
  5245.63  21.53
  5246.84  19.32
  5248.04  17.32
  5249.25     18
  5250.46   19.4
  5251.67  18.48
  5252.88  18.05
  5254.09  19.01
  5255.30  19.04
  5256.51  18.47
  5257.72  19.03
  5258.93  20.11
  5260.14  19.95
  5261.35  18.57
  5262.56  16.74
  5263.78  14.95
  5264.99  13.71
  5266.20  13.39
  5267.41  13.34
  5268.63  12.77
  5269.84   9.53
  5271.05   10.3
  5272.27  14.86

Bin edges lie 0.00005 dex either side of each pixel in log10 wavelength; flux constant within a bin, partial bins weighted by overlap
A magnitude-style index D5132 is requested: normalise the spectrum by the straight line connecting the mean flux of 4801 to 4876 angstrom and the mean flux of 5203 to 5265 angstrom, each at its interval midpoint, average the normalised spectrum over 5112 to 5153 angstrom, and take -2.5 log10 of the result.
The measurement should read 0.309 mag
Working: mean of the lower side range 16.8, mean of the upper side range 17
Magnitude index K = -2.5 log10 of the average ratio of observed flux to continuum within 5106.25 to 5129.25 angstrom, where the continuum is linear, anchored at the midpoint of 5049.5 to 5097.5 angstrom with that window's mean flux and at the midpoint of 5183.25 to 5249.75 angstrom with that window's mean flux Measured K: 0.13 mag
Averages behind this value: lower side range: 13.8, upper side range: 15.6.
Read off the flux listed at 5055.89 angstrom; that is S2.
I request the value 13.26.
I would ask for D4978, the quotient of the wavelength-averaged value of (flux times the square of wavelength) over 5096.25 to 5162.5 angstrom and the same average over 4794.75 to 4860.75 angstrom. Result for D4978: 0.8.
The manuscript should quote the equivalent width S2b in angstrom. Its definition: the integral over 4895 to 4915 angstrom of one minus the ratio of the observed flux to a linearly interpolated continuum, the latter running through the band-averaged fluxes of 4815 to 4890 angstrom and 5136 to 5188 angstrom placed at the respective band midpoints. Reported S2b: -3.2 angstrom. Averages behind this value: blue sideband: 16.6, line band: 18.1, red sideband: 11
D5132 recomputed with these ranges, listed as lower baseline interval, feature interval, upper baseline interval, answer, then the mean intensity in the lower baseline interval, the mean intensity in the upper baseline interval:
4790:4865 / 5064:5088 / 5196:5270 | 0.252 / 16.8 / 16.6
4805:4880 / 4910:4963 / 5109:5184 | -0.100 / 16.8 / 11.8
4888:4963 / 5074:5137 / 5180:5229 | 0.149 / 17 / 13.8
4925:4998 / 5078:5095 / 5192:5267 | 0.191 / 16.4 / 16.6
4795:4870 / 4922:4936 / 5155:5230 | -0.067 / 16.9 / 12.8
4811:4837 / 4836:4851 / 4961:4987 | 0.011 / 16.9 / 15.6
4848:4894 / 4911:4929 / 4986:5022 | 0.022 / 16.3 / 14.9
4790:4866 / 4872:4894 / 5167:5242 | 0.042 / 16.8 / 13.7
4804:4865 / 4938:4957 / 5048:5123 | -0.157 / 16.8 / 13.5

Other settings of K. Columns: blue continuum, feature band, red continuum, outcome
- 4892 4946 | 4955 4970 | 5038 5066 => 0.038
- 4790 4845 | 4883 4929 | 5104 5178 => -0.075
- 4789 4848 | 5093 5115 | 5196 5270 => 0.276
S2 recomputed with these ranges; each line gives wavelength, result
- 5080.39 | 12.35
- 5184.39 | 6.408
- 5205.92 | 10.25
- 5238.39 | 18.61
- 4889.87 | 15.84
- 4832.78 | 15.93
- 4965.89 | 16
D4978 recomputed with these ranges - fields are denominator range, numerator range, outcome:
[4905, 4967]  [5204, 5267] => 1.13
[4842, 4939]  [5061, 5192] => 0.81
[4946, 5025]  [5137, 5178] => 0.78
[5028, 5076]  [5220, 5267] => 1.39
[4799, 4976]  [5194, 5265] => 1.15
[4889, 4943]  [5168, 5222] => 0.81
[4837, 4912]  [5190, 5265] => 1.14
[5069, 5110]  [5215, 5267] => 1.46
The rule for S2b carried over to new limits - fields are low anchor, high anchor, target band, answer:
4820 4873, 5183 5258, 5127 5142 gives 3.3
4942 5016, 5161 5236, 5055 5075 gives 1.3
